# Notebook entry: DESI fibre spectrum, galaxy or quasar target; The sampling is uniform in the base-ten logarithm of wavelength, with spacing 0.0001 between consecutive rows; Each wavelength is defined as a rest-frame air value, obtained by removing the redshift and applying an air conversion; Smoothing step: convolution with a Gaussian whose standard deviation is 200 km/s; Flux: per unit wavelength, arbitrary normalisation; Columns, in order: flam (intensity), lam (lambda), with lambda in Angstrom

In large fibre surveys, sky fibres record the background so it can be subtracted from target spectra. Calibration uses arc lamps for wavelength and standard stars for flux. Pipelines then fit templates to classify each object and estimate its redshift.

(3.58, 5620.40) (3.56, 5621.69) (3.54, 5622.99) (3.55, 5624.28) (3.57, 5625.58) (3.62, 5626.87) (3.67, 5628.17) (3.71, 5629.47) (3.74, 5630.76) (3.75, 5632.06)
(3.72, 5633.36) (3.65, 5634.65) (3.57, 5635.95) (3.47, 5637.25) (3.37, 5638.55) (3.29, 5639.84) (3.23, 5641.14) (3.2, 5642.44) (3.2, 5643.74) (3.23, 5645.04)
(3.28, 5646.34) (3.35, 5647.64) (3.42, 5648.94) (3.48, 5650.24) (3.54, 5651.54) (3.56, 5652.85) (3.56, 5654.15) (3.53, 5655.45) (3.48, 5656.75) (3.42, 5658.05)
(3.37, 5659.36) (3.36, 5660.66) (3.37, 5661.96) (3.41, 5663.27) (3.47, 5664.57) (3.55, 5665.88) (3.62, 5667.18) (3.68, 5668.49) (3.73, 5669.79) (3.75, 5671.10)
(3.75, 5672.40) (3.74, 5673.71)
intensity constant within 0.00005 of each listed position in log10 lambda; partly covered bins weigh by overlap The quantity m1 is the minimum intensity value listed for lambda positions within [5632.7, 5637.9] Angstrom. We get 3.47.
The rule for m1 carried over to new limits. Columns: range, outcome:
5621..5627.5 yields 3.54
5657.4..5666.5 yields 3.36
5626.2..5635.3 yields 3.62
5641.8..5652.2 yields 3.2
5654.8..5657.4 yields 3.48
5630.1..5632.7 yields 3.74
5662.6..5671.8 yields 3.41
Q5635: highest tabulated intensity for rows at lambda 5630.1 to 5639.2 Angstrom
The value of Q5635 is 3.75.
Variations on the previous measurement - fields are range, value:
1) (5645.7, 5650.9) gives 3.48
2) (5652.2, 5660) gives 3.56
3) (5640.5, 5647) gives 3.28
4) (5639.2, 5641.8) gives 3.29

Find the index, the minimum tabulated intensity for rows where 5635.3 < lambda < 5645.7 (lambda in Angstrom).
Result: 3.2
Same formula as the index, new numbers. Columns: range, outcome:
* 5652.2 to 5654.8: 3.56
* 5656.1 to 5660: 3.37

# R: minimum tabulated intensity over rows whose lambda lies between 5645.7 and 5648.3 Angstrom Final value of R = 3.28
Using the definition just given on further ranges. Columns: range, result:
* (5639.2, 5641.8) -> 3.23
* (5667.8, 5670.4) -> 3.68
